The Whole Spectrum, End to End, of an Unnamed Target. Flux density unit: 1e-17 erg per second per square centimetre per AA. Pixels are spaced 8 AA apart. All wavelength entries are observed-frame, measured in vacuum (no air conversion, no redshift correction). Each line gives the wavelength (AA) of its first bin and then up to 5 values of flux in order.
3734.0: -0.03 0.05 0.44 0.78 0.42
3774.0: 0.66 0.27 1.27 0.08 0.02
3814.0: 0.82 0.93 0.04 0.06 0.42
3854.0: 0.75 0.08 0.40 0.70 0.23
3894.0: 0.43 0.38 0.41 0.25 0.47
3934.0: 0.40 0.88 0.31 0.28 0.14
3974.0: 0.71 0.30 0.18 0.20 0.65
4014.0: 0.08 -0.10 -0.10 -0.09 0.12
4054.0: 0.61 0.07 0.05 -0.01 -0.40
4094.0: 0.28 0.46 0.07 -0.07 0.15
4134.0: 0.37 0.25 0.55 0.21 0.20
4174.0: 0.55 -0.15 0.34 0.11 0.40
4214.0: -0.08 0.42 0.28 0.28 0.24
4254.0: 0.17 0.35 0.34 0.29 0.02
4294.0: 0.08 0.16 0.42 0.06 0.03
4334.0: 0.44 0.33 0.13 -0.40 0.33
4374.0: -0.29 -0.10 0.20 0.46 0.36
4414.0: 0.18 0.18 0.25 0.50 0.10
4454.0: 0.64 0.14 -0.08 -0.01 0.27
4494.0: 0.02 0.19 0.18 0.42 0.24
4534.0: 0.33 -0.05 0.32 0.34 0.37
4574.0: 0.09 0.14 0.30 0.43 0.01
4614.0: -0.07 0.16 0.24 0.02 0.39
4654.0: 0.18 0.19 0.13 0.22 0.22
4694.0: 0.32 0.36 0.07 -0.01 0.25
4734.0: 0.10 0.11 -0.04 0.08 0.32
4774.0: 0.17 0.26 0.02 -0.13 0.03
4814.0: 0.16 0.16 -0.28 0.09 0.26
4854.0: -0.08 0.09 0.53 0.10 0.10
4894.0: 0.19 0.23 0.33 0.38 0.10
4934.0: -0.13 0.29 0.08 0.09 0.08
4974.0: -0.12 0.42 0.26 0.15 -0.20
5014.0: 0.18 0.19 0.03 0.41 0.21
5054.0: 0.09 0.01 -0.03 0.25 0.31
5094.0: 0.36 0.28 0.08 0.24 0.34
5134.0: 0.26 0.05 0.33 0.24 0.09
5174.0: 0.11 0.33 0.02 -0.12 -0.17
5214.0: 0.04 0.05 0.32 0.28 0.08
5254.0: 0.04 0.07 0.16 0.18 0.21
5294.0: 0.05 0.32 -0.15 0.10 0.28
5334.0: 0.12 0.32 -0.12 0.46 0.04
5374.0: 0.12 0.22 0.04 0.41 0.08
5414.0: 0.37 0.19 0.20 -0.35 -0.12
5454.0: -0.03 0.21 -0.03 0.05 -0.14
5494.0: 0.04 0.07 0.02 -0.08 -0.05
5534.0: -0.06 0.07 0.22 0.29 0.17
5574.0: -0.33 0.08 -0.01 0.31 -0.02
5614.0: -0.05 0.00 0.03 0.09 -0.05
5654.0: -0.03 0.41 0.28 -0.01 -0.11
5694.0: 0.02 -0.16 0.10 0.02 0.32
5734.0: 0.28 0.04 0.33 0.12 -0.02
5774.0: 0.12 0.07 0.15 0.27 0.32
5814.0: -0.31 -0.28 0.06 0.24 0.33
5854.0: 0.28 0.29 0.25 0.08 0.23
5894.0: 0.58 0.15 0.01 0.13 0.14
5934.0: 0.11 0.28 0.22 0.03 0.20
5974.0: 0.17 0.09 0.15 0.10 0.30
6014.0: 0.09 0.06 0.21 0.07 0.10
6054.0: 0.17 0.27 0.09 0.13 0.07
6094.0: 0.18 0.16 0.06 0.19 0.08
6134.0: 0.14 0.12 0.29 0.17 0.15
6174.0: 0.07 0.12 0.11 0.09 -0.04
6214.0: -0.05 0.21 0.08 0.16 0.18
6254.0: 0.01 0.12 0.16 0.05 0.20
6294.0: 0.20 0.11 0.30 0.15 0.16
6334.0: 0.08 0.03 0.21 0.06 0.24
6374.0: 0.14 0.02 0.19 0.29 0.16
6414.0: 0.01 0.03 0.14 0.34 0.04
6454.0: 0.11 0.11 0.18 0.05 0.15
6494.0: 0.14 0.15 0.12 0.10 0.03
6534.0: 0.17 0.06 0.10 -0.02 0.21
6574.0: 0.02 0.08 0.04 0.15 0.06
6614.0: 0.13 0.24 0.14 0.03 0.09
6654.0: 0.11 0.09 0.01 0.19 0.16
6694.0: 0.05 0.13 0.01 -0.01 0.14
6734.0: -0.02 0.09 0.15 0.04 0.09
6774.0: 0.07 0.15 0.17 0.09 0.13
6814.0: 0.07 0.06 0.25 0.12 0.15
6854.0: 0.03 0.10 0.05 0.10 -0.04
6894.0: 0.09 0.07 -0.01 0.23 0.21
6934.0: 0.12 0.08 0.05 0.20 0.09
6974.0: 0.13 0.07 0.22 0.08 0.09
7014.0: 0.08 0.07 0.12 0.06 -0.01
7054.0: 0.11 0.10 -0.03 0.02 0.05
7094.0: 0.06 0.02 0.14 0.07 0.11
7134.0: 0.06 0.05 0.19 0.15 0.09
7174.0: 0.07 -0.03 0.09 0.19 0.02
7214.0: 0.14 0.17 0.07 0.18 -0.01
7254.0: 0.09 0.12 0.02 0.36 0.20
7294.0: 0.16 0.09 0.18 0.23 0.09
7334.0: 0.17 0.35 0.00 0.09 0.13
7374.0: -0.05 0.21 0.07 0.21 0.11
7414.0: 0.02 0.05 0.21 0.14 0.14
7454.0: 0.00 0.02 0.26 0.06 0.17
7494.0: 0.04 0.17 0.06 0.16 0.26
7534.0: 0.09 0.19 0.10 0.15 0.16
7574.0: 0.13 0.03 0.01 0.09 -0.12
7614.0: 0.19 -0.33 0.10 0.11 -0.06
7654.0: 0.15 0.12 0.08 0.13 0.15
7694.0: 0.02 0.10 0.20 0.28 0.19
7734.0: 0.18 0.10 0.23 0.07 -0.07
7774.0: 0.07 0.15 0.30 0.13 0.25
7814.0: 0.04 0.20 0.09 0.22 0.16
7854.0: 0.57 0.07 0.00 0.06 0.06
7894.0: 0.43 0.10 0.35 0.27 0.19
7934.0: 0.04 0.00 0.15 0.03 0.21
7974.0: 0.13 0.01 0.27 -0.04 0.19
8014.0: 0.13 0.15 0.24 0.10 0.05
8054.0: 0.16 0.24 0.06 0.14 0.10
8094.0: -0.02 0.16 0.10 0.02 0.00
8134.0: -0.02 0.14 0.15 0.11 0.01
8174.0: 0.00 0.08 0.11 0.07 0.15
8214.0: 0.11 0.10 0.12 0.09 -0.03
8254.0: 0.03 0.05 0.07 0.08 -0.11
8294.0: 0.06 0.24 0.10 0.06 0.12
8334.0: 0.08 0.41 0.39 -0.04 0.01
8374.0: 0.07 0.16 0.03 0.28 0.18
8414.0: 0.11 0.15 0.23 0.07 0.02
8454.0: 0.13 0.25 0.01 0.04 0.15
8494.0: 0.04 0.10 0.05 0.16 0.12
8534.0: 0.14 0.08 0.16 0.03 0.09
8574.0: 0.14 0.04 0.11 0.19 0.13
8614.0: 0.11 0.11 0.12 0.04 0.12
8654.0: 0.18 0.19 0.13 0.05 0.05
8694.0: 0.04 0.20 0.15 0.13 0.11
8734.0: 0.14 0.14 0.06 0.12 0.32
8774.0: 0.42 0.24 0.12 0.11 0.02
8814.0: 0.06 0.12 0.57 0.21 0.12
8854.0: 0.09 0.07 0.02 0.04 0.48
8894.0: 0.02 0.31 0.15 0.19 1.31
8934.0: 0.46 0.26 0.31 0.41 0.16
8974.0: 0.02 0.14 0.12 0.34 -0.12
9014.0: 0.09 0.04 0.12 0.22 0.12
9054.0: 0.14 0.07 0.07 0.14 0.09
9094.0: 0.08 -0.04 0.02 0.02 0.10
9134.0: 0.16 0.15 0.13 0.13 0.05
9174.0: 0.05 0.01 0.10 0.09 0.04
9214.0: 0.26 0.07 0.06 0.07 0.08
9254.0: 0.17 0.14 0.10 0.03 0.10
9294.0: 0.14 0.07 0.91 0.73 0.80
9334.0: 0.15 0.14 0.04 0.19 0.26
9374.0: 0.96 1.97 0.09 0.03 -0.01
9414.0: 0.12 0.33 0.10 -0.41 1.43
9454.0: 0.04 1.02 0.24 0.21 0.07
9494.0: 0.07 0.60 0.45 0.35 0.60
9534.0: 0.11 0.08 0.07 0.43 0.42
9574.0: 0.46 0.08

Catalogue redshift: 1.394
